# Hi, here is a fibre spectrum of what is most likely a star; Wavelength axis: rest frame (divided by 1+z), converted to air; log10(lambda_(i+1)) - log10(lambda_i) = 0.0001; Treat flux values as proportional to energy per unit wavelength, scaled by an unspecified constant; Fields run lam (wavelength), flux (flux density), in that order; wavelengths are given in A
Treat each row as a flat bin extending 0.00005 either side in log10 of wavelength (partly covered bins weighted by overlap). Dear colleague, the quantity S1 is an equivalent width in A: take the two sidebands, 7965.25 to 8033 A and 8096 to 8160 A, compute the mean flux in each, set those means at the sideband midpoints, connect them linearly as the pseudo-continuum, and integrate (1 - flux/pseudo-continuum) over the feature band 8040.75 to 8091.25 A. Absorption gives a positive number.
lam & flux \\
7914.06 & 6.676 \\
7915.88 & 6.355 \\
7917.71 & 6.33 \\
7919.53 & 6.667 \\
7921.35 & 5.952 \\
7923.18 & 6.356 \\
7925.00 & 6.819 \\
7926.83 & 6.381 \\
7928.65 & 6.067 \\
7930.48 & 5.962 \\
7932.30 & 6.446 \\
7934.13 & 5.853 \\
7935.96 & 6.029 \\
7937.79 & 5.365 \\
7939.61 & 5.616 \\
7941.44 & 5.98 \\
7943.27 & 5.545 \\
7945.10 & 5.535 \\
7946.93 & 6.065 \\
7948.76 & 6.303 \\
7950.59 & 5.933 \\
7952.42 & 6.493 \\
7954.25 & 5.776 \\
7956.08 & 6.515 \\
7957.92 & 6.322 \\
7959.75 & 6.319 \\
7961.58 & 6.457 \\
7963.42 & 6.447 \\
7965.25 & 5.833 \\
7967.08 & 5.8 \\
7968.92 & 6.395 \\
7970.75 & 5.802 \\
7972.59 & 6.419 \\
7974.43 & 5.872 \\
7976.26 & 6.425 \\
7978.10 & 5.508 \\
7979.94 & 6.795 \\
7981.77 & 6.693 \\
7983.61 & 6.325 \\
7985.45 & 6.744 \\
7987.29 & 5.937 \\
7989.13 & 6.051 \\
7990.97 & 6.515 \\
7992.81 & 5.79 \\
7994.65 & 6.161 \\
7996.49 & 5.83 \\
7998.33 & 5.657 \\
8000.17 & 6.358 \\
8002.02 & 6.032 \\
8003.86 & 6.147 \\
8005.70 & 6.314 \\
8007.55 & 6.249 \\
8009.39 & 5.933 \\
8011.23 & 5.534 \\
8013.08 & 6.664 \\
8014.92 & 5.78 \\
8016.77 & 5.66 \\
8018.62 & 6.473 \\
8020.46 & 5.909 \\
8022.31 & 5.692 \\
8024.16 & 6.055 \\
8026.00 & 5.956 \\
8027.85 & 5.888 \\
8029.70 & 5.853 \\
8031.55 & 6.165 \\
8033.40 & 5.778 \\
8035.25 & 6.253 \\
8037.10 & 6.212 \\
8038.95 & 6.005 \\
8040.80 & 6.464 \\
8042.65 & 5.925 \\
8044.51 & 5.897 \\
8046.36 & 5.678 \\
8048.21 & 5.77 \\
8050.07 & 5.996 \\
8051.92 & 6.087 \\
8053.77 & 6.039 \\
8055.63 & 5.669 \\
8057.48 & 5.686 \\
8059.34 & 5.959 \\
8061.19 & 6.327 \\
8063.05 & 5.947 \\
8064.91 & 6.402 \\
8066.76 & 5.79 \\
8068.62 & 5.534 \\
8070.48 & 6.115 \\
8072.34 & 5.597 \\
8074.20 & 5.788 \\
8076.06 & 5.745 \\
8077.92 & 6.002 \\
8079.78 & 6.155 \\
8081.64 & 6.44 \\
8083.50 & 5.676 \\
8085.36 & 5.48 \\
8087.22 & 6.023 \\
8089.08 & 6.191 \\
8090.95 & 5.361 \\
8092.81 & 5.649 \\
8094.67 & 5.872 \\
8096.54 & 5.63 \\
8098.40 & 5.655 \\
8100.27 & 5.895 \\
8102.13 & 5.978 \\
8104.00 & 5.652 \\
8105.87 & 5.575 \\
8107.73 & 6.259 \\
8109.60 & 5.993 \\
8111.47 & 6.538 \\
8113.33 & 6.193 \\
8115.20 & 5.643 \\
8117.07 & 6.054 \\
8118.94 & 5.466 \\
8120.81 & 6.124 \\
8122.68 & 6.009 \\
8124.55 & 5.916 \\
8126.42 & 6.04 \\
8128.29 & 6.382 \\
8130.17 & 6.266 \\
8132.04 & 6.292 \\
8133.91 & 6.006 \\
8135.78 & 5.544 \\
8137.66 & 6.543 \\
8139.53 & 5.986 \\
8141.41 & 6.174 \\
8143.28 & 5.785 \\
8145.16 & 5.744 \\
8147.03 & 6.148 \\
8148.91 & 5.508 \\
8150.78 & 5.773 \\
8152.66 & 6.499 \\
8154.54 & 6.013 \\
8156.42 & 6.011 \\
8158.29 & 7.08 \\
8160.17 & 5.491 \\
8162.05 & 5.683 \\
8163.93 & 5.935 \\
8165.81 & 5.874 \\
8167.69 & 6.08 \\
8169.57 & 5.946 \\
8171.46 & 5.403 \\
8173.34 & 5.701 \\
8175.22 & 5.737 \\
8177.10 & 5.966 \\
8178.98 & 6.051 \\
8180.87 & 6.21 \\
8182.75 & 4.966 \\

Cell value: 1.1 A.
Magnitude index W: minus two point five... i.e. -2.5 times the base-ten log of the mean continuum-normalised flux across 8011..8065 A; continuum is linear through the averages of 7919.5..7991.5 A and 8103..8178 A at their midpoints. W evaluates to 0.01 mag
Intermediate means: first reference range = 6.15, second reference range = 5.98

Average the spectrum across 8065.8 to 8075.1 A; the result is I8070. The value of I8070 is 5.77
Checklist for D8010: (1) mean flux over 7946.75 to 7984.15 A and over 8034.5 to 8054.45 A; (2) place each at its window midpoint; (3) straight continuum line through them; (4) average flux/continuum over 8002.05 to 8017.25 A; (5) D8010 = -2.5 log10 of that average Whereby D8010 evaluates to 0.01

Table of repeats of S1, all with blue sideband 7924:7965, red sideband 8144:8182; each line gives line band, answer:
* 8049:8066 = 0.0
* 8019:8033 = 0.2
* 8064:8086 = 0.4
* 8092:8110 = 0.5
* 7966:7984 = -0.4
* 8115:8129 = 0.0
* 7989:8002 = 0.0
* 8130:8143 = -0.3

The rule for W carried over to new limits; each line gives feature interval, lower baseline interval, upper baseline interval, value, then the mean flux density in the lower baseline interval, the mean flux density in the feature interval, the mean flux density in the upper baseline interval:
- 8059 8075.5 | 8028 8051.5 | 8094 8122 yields 0.00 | 6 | 5.93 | 5.9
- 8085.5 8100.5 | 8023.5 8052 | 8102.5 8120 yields 0.03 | 6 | 5.76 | 5.93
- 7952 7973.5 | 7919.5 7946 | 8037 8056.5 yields -0.04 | 6.02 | 6.21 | 5.97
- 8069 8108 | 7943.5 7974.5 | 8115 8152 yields 0.03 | 6.13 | 5.83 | 5.98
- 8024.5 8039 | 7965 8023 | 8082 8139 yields 0.01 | 6.11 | 6.02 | 5.94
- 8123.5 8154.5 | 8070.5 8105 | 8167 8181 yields -0.03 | 5.83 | 6.04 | 5.86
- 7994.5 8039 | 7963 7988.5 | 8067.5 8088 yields 0.01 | 6.21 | 6.02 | 5.87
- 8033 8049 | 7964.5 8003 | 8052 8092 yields 0.00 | 6.14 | 6.01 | 5.9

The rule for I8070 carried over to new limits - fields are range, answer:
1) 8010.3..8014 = 6.1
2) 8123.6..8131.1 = 6.15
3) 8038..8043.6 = 6.13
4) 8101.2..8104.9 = 5.81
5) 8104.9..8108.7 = 5.92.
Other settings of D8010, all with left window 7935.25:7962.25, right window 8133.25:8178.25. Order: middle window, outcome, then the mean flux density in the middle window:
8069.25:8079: 0.024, 5.84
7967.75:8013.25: -0.028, 6.15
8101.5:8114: -0.012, 6.03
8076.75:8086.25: 0.004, 5.95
